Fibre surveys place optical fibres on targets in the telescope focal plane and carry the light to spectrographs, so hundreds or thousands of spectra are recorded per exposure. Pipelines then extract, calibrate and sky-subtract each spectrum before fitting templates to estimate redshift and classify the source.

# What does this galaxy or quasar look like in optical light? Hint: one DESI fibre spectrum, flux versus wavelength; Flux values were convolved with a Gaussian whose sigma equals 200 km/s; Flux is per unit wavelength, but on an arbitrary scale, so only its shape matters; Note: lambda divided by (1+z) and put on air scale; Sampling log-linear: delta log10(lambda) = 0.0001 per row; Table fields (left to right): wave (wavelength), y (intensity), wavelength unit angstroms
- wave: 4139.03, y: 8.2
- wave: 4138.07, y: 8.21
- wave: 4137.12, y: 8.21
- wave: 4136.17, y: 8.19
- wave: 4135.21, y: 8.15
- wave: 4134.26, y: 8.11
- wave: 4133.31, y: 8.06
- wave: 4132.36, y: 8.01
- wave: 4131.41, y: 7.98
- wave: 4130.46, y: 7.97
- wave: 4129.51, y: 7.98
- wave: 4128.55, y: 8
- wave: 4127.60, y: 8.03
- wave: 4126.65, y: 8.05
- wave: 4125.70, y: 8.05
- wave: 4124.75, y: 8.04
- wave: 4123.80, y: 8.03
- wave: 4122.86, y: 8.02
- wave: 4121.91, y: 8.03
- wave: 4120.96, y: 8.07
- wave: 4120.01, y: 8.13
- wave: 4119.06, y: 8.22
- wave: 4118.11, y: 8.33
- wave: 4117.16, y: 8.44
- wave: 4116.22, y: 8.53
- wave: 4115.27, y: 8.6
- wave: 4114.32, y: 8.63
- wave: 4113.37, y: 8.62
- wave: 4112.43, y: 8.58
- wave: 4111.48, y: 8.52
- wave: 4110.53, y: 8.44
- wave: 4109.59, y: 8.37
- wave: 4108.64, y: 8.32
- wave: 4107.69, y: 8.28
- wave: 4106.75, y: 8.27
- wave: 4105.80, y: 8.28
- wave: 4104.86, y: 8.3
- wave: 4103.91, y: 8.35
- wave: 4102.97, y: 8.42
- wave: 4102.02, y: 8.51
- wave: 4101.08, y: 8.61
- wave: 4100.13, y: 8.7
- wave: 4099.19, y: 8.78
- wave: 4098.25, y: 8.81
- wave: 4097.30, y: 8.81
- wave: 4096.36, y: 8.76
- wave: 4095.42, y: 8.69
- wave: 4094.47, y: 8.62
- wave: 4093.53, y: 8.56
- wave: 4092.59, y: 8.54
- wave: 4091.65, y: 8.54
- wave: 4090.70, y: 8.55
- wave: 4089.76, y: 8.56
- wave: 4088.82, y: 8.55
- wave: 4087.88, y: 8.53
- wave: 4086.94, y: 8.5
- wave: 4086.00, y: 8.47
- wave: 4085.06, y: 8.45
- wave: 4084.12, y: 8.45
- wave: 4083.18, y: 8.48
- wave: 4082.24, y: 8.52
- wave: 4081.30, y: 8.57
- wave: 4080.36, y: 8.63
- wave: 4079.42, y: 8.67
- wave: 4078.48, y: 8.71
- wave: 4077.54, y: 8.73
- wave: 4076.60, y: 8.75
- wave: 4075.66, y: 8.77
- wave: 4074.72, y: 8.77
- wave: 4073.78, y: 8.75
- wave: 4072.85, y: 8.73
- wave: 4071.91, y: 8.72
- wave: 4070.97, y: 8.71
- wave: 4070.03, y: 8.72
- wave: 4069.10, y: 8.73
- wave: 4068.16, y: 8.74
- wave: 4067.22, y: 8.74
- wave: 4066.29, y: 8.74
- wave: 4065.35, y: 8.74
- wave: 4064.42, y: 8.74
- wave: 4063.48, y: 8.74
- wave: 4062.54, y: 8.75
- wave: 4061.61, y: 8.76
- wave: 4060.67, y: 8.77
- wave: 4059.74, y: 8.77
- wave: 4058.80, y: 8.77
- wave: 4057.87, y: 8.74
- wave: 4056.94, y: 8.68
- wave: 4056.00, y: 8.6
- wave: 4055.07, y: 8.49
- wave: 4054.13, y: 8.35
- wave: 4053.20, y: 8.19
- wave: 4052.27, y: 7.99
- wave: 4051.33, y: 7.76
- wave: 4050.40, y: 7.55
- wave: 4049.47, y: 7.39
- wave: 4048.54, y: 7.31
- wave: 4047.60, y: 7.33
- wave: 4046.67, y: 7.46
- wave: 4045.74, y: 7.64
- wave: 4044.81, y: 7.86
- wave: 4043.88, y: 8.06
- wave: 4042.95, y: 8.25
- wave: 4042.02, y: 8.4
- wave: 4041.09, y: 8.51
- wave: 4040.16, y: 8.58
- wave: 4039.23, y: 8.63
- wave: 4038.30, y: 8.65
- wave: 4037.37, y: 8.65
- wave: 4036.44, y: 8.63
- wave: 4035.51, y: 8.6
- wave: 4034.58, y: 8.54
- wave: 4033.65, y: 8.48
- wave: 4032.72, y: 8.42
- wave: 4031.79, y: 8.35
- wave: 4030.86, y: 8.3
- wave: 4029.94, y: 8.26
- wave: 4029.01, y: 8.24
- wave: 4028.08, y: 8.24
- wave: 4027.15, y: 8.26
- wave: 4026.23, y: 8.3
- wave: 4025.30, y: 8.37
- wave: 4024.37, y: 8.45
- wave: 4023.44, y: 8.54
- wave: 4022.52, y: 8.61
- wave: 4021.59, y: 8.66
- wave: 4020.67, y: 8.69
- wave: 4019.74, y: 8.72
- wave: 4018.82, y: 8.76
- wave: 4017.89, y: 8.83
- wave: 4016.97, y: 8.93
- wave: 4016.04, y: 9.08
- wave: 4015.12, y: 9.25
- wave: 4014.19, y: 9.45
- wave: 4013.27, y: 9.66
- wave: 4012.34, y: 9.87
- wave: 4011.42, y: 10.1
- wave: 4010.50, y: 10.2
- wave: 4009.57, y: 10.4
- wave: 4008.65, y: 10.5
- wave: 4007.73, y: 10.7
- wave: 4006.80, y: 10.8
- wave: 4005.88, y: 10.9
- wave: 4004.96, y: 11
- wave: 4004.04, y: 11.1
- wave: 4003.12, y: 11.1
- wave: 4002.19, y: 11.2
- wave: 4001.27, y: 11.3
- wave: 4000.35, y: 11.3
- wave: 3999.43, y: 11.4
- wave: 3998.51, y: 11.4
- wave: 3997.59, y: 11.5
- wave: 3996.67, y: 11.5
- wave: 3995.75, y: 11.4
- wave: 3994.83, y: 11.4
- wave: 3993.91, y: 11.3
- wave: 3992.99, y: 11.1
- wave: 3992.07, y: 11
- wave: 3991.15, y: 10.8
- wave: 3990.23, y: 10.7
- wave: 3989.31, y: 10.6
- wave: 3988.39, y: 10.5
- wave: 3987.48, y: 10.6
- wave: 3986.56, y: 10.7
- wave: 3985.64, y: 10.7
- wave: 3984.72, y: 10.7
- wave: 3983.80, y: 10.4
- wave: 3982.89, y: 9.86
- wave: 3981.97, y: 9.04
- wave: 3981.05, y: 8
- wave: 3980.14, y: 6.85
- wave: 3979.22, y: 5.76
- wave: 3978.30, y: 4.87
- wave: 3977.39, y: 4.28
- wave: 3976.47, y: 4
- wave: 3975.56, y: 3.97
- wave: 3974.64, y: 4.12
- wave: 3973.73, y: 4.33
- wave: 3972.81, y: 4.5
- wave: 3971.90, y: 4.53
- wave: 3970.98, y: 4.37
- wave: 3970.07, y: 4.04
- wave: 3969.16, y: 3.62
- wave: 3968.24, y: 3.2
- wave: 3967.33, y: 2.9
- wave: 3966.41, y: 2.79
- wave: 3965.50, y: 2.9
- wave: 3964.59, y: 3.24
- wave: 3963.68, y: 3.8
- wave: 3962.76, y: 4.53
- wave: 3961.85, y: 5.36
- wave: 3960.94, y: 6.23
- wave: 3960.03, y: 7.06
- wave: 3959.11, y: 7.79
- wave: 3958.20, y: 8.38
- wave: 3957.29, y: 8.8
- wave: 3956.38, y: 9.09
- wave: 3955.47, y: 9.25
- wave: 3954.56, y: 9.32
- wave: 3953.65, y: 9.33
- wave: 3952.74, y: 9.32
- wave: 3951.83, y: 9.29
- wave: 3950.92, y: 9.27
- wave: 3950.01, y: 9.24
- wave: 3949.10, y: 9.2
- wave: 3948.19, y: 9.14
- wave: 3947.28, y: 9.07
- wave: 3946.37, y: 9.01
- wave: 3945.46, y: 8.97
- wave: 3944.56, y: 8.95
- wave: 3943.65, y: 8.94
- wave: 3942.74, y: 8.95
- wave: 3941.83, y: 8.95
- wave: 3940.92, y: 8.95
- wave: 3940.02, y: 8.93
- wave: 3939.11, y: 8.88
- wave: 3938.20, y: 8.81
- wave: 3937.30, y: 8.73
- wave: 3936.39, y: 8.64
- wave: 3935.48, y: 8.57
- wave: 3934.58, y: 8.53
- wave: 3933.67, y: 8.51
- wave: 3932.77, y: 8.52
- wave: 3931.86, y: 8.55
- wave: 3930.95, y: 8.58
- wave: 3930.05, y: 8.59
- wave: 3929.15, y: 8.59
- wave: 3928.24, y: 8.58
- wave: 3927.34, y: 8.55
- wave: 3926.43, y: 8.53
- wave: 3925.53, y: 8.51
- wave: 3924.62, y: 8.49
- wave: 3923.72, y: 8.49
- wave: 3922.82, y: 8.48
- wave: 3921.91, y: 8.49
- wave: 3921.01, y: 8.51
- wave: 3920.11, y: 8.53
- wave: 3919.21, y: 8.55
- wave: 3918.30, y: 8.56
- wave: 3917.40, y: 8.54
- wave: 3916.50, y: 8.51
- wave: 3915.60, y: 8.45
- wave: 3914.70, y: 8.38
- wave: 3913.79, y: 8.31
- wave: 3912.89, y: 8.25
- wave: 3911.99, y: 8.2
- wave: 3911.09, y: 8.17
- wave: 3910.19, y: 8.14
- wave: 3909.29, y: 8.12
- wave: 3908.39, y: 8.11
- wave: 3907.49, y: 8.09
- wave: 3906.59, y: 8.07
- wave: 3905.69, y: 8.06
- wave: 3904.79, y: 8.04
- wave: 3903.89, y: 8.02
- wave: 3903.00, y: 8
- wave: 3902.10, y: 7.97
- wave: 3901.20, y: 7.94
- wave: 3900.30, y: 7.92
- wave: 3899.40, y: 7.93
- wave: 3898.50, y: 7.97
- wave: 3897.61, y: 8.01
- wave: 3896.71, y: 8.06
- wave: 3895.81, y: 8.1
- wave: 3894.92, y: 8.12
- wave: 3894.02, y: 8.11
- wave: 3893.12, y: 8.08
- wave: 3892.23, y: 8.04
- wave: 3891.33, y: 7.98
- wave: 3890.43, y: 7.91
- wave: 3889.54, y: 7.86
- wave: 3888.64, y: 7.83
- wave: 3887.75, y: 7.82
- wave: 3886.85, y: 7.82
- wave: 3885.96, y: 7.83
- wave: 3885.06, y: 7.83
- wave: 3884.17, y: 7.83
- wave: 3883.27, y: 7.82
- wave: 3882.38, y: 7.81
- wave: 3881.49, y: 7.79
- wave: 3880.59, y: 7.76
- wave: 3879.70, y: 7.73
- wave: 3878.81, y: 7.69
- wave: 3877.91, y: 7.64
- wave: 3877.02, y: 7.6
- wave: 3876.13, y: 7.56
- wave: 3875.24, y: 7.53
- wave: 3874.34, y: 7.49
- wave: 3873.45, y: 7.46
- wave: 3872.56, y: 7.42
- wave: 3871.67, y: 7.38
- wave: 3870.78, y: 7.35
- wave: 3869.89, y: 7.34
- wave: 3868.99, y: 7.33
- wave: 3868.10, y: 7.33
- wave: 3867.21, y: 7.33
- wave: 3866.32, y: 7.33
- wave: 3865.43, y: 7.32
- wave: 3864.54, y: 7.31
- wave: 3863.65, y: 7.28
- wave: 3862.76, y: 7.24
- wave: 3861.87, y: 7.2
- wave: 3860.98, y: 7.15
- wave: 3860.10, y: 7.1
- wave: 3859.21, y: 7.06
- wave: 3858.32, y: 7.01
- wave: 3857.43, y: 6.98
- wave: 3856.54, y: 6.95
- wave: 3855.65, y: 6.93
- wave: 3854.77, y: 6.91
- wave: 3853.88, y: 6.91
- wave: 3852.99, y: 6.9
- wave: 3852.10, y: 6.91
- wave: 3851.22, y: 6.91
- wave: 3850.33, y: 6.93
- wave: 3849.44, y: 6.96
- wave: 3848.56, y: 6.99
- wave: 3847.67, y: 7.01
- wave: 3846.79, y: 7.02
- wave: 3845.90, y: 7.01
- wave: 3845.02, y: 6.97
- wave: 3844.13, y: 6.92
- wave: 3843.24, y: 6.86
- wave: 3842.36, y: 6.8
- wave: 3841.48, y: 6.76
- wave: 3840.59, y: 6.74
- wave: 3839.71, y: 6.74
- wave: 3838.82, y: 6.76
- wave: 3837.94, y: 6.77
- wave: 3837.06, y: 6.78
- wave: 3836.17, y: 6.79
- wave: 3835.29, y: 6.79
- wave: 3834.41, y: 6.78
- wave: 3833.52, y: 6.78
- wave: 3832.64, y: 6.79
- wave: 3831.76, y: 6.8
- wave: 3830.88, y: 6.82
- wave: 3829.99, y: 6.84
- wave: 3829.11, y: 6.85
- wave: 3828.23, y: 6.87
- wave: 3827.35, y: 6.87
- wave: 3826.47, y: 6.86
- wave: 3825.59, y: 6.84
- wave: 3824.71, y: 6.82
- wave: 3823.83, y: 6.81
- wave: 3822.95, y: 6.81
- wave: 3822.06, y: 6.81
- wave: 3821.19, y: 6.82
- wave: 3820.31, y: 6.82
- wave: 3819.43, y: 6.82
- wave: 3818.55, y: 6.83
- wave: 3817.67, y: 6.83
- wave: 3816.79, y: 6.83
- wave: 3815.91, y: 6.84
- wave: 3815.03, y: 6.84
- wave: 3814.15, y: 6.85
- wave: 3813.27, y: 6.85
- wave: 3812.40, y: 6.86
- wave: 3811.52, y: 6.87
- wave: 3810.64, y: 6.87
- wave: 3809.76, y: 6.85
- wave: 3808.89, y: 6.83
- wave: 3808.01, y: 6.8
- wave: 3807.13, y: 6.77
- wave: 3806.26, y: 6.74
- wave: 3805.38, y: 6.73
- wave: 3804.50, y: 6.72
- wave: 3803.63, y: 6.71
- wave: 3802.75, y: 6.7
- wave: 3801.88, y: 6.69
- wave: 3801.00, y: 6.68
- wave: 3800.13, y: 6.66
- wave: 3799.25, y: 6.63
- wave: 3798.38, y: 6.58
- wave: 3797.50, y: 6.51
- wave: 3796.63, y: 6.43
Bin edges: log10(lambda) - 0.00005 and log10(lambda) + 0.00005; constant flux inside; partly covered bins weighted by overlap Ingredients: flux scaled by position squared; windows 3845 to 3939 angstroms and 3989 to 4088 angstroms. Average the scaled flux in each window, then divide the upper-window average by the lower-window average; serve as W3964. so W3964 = 1.2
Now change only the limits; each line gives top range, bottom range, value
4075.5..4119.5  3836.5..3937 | 1.22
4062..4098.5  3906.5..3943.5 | 1.10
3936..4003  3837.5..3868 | 1.23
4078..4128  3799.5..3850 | 1.42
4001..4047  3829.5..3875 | 1.41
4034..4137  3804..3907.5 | 1.30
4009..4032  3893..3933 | 1.14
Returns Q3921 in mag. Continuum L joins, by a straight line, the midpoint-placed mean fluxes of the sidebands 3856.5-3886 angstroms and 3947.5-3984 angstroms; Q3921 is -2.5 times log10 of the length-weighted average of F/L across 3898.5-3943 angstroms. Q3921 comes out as -0.219 mag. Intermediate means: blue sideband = 7.44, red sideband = 6.39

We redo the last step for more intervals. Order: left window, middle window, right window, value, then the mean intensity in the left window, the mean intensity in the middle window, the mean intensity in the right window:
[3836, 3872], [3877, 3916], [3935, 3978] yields -0.15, 7.03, 7.99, 6.91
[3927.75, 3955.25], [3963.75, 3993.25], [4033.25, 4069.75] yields 0.27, 8.9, 6.78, 8.37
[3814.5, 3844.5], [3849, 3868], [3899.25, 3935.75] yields 0.04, 6.81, 7.08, 8.34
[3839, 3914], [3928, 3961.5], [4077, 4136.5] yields -0.12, 7.53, 8.73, 8.39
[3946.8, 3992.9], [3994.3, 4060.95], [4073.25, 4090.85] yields -0.15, 7.26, 9.13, 8.61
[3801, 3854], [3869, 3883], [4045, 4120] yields -0.06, 6.83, 7.57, 8.48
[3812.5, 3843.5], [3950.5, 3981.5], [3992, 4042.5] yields 0.44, 6.82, 5.85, 9.59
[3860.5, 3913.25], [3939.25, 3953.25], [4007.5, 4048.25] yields -0.11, 7.77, 9.07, 8.72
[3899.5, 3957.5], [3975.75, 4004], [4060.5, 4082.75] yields -0.14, 8.61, 9.81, 8.71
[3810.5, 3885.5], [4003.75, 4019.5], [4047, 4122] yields -0.23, 7.08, 9.94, 8.49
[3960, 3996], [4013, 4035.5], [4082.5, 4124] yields -0.15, 6.98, 8.63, 8.46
